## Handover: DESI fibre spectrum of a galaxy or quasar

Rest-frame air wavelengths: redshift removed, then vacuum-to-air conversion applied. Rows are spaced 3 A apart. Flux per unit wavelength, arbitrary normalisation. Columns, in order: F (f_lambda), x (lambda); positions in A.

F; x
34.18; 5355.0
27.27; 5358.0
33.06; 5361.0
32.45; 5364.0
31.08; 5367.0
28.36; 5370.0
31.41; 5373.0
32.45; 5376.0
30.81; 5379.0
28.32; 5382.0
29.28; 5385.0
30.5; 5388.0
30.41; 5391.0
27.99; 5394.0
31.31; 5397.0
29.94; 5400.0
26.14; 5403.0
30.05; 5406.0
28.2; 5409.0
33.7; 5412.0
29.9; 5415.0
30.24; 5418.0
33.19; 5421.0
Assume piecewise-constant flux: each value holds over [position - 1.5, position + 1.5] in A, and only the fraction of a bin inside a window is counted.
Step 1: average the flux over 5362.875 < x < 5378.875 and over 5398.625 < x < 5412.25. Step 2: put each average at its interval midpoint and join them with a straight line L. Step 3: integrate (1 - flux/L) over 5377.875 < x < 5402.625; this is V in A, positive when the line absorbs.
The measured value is 0.3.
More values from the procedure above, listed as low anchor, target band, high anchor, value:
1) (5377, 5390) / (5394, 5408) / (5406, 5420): 0.5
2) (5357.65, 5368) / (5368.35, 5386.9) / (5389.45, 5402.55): 0.3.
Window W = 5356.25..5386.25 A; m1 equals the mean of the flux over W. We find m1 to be 30.5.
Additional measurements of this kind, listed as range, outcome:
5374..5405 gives 29.7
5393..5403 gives 29.3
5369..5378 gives 30.9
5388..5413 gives 29.7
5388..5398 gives 29.9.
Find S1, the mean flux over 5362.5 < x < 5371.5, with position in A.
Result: 30.6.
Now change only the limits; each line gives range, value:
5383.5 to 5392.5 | 30.1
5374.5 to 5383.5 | 30.5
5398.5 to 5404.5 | 28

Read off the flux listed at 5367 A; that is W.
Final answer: 31.08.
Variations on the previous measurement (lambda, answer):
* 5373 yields 31.41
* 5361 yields 33.06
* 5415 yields 29.9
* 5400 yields 29.94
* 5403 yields 26.14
